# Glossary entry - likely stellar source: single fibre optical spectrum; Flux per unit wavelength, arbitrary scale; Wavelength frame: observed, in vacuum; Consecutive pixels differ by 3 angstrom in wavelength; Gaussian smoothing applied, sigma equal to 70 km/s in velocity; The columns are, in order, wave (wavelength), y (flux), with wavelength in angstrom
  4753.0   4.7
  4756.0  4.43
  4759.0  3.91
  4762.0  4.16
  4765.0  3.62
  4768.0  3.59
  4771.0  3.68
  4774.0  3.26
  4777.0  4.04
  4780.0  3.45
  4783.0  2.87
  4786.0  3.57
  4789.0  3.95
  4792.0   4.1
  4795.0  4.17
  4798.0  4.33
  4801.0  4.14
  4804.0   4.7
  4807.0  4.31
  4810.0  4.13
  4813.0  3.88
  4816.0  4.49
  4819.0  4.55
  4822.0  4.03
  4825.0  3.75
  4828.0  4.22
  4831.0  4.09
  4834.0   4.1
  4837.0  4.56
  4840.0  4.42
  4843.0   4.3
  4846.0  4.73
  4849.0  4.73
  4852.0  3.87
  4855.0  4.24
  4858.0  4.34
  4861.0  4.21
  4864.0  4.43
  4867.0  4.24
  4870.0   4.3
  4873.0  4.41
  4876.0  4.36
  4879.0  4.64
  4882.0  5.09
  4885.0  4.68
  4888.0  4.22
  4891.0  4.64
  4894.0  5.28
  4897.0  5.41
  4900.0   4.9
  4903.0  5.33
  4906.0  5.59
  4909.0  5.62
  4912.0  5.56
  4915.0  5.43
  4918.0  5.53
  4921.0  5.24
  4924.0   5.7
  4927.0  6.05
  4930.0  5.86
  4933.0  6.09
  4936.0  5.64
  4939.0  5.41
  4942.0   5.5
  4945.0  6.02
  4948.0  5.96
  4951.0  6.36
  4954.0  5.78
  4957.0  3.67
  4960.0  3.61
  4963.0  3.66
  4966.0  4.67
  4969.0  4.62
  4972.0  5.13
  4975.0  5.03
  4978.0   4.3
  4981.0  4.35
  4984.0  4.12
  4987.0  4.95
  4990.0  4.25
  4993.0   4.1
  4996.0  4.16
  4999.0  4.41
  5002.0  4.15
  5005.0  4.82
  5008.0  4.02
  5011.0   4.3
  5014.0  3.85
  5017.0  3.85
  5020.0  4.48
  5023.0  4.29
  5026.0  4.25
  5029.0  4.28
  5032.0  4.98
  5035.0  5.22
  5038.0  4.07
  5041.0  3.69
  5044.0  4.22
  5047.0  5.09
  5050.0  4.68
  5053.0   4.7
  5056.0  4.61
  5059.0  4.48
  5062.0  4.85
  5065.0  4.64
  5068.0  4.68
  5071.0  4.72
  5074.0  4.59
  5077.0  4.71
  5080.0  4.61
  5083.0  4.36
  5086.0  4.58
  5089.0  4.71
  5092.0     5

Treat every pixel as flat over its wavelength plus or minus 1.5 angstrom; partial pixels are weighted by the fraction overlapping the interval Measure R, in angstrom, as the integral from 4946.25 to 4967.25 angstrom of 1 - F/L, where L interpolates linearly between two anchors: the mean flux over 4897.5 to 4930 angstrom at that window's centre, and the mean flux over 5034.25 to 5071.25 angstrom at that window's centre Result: 1.6 angstrom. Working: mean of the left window 5.51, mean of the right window 4.57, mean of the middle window 4.83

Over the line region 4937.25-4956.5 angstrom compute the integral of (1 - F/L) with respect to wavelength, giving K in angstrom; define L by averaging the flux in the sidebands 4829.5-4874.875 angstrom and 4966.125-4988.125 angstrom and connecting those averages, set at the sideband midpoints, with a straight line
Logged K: -4.9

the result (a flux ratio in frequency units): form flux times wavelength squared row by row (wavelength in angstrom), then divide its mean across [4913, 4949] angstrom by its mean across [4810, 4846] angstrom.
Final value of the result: 1.40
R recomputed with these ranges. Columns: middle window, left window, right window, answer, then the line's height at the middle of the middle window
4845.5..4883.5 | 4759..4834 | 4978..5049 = -3.2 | 4.08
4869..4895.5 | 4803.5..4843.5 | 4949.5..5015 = -1.9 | 4.33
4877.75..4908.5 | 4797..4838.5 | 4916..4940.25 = 1.3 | 5.23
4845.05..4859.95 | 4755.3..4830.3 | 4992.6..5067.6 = -1.0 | 4.08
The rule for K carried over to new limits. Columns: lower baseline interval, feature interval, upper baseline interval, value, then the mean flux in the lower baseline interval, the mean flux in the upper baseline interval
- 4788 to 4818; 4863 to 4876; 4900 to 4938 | 1.7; 4.23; 5.6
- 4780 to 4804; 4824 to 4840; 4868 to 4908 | 0.4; 3.9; 4.84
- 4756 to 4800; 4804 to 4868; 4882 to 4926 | 2.4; 3.79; 5.23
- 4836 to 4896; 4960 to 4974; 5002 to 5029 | -0.4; 4.49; 4.23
